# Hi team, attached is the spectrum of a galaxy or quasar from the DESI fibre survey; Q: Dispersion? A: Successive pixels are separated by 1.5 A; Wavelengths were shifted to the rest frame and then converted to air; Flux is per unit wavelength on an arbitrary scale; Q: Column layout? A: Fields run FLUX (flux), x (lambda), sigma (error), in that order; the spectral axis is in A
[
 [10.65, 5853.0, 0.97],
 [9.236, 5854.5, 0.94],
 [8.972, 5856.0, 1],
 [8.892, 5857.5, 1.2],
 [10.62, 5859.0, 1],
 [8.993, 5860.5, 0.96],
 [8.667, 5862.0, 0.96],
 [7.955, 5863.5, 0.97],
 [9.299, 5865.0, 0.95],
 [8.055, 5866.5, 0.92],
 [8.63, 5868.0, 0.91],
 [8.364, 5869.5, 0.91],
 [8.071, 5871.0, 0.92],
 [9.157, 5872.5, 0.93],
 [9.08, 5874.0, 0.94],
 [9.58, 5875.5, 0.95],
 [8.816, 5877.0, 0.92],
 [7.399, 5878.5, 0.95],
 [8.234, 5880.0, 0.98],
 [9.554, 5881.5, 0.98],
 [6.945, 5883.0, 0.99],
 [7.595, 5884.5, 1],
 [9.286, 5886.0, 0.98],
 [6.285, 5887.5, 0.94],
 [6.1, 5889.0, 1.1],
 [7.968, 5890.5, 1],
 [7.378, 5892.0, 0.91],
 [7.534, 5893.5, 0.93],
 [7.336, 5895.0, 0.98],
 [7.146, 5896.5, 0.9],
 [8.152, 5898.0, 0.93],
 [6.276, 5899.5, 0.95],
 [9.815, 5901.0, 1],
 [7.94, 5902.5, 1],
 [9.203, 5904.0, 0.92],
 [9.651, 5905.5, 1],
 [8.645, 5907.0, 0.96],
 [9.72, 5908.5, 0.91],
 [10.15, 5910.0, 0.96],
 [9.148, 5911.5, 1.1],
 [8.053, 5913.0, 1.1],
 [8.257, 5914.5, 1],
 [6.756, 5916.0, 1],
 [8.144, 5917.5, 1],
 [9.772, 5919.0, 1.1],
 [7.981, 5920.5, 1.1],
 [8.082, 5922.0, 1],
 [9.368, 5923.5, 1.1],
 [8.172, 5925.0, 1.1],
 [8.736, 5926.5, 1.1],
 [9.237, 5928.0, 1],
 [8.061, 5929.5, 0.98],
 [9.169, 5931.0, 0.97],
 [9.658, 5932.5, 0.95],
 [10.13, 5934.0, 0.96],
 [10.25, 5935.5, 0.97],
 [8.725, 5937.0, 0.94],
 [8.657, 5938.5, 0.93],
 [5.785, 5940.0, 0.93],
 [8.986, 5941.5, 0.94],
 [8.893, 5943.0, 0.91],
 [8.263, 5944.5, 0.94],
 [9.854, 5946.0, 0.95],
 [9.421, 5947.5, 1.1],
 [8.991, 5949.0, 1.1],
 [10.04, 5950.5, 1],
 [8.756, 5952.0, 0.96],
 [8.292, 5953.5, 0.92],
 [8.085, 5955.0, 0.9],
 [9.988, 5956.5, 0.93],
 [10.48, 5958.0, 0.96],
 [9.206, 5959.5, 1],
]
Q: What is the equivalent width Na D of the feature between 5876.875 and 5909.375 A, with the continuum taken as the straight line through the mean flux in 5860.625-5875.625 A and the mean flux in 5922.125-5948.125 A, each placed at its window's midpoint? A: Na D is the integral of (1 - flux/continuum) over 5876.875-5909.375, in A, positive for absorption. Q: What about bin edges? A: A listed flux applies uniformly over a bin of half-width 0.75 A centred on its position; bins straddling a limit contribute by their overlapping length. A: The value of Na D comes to 2.6 A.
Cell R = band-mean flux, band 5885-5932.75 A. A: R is 8.33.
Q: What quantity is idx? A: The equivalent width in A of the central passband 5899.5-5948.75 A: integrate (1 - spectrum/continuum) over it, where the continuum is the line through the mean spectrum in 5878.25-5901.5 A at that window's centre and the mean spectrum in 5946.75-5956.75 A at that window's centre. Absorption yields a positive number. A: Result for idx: -2.2 A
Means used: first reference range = 7.67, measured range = 8.8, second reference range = 9.04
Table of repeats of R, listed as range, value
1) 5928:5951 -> 8.99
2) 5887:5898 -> 7.2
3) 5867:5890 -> 8.2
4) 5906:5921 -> 8.69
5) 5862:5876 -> 8.67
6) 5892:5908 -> 8.16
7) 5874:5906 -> 8.02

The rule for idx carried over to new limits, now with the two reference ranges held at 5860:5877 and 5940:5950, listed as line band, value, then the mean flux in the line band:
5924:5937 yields -0.5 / 9.15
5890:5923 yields 1.7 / 8.33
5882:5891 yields 1.4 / 7.41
